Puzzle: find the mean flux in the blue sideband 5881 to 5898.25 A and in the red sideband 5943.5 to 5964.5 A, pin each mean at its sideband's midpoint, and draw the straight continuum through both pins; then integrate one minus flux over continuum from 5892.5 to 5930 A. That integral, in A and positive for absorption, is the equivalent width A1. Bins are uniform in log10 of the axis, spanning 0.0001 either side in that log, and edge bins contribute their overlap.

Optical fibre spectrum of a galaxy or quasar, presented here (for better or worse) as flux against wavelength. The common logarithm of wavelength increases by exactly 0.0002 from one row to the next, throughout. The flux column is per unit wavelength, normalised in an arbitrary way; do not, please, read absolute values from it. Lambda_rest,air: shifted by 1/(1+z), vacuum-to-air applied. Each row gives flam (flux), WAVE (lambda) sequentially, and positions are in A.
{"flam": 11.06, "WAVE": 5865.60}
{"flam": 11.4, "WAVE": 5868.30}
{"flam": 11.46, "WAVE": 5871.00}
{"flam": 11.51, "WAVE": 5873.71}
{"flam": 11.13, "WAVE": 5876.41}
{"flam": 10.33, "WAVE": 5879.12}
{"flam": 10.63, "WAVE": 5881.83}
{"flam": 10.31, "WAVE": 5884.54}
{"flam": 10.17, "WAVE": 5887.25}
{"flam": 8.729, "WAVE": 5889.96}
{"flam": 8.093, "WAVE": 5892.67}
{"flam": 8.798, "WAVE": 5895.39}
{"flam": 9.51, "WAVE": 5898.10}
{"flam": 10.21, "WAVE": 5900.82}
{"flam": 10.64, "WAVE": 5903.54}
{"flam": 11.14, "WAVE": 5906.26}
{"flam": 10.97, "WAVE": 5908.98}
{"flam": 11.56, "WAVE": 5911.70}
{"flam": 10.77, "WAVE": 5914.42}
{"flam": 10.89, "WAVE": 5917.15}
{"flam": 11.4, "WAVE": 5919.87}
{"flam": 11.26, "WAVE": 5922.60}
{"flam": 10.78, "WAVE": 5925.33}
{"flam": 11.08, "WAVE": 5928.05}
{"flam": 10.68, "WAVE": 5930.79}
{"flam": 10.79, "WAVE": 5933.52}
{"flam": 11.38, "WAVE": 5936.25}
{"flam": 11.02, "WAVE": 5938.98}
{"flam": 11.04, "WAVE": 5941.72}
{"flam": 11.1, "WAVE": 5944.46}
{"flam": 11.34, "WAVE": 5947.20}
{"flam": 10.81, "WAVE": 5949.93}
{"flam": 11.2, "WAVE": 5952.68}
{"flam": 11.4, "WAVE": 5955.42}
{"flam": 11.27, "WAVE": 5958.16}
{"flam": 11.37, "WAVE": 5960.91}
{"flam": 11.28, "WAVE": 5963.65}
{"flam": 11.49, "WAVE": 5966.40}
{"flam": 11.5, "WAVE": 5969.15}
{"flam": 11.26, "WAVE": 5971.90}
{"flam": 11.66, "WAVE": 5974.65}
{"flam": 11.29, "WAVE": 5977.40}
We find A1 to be -2.0 A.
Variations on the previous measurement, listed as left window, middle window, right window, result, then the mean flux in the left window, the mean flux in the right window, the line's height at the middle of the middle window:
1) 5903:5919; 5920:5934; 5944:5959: 0.16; 11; 11.2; 11.1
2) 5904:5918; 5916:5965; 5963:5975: 0.52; 11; 11.4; 11.2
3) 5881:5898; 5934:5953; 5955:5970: -0.42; 9.42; 11.4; 10.9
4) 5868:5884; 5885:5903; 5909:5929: 2.74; 11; 11.1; 11.1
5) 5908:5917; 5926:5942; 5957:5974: 0.30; 11.1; 11.4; 11.2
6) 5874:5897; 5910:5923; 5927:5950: -0.76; 9.85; 11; 10.5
